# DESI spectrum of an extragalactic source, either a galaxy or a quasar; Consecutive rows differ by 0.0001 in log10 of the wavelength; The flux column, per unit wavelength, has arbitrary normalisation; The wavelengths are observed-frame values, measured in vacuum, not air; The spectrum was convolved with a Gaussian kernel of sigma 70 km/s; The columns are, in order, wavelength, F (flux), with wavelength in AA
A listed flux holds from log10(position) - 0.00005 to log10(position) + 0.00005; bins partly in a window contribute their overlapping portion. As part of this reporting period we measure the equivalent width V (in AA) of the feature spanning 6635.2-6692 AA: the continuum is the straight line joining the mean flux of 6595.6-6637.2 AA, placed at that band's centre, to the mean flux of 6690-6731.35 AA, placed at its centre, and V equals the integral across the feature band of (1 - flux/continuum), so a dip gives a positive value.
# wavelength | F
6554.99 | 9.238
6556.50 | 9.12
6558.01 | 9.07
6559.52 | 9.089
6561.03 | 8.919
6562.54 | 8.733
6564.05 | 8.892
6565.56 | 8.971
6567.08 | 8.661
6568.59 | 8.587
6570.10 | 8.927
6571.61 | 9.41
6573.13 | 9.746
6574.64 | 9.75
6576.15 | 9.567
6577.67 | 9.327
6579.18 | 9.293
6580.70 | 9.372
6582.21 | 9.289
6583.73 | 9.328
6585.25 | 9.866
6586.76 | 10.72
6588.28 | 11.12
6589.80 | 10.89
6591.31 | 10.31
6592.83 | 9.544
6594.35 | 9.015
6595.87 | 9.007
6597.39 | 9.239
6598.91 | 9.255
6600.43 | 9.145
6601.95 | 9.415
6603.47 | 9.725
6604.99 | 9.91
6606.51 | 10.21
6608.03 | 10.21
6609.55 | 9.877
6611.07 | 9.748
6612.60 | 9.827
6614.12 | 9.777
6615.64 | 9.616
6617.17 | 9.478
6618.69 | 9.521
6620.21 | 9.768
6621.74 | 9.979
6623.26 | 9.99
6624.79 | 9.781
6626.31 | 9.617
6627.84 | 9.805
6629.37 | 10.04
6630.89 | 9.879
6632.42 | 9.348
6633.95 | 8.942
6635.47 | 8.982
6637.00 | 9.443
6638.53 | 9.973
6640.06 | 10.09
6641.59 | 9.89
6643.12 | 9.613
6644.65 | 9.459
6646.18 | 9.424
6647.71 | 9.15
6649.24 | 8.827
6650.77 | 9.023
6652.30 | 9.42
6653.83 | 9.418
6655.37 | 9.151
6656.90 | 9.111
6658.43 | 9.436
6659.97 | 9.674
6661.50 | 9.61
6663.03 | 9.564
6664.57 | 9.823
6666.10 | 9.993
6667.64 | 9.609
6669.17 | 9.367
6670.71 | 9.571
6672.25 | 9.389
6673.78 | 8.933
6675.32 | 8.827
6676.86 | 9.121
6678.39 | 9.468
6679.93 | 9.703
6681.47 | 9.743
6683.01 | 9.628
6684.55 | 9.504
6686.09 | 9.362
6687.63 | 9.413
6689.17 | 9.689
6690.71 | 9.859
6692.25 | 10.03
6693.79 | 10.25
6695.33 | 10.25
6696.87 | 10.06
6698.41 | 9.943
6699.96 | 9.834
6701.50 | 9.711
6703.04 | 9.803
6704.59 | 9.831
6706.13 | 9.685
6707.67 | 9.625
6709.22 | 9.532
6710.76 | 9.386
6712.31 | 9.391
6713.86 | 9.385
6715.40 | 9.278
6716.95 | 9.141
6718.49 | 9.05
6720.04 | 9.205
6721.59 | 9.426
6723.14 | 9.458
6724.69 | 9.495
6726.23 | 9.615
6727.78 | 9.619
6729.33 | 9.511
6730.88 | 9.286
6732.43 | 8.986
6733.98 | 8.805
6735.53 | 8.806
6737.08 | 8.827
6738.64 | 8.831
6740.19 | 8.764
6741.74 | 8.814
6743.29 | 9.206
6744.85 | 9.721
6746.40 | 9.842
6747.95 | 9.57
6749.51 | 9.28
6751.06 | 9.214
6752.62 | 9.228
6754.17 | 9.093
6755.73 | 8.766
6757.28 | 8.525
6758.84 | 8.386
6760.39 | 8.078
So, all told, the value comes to 0.9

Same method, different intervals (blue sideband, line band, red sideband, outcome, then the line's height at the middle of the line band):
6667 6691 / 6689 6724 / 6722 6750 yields -1.10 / 9.35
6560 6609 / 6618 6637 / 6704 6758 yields -0.39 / 9.44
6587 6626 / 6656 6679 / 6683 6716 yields 0.72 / 9.73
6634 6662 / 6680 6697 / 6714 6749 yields -0.83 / 9.33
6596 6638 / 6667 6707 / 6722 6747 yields -1.05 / 9.39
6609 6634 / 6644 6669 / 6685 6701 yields 0.96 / 9.79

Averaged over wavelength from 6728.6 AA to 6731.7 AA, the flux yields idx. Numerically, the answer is 9.39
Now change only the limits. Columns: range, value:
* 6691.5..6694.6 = 10.2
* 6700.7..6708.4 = 9.74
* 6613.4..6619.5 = 9.61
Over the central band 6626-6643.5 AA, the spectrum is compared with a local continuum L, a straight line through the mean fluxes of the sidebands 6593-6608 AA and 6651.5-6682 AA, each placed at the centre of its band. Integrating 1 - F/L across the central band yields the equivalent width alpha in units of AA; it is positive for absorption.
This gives -0.3 AA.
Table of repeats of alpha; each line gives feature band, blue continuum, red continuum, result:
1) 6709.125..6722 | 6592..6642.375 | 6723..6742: -0.1 AA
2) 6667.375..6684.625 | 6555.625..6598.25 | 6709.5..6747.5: -0.2 AA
